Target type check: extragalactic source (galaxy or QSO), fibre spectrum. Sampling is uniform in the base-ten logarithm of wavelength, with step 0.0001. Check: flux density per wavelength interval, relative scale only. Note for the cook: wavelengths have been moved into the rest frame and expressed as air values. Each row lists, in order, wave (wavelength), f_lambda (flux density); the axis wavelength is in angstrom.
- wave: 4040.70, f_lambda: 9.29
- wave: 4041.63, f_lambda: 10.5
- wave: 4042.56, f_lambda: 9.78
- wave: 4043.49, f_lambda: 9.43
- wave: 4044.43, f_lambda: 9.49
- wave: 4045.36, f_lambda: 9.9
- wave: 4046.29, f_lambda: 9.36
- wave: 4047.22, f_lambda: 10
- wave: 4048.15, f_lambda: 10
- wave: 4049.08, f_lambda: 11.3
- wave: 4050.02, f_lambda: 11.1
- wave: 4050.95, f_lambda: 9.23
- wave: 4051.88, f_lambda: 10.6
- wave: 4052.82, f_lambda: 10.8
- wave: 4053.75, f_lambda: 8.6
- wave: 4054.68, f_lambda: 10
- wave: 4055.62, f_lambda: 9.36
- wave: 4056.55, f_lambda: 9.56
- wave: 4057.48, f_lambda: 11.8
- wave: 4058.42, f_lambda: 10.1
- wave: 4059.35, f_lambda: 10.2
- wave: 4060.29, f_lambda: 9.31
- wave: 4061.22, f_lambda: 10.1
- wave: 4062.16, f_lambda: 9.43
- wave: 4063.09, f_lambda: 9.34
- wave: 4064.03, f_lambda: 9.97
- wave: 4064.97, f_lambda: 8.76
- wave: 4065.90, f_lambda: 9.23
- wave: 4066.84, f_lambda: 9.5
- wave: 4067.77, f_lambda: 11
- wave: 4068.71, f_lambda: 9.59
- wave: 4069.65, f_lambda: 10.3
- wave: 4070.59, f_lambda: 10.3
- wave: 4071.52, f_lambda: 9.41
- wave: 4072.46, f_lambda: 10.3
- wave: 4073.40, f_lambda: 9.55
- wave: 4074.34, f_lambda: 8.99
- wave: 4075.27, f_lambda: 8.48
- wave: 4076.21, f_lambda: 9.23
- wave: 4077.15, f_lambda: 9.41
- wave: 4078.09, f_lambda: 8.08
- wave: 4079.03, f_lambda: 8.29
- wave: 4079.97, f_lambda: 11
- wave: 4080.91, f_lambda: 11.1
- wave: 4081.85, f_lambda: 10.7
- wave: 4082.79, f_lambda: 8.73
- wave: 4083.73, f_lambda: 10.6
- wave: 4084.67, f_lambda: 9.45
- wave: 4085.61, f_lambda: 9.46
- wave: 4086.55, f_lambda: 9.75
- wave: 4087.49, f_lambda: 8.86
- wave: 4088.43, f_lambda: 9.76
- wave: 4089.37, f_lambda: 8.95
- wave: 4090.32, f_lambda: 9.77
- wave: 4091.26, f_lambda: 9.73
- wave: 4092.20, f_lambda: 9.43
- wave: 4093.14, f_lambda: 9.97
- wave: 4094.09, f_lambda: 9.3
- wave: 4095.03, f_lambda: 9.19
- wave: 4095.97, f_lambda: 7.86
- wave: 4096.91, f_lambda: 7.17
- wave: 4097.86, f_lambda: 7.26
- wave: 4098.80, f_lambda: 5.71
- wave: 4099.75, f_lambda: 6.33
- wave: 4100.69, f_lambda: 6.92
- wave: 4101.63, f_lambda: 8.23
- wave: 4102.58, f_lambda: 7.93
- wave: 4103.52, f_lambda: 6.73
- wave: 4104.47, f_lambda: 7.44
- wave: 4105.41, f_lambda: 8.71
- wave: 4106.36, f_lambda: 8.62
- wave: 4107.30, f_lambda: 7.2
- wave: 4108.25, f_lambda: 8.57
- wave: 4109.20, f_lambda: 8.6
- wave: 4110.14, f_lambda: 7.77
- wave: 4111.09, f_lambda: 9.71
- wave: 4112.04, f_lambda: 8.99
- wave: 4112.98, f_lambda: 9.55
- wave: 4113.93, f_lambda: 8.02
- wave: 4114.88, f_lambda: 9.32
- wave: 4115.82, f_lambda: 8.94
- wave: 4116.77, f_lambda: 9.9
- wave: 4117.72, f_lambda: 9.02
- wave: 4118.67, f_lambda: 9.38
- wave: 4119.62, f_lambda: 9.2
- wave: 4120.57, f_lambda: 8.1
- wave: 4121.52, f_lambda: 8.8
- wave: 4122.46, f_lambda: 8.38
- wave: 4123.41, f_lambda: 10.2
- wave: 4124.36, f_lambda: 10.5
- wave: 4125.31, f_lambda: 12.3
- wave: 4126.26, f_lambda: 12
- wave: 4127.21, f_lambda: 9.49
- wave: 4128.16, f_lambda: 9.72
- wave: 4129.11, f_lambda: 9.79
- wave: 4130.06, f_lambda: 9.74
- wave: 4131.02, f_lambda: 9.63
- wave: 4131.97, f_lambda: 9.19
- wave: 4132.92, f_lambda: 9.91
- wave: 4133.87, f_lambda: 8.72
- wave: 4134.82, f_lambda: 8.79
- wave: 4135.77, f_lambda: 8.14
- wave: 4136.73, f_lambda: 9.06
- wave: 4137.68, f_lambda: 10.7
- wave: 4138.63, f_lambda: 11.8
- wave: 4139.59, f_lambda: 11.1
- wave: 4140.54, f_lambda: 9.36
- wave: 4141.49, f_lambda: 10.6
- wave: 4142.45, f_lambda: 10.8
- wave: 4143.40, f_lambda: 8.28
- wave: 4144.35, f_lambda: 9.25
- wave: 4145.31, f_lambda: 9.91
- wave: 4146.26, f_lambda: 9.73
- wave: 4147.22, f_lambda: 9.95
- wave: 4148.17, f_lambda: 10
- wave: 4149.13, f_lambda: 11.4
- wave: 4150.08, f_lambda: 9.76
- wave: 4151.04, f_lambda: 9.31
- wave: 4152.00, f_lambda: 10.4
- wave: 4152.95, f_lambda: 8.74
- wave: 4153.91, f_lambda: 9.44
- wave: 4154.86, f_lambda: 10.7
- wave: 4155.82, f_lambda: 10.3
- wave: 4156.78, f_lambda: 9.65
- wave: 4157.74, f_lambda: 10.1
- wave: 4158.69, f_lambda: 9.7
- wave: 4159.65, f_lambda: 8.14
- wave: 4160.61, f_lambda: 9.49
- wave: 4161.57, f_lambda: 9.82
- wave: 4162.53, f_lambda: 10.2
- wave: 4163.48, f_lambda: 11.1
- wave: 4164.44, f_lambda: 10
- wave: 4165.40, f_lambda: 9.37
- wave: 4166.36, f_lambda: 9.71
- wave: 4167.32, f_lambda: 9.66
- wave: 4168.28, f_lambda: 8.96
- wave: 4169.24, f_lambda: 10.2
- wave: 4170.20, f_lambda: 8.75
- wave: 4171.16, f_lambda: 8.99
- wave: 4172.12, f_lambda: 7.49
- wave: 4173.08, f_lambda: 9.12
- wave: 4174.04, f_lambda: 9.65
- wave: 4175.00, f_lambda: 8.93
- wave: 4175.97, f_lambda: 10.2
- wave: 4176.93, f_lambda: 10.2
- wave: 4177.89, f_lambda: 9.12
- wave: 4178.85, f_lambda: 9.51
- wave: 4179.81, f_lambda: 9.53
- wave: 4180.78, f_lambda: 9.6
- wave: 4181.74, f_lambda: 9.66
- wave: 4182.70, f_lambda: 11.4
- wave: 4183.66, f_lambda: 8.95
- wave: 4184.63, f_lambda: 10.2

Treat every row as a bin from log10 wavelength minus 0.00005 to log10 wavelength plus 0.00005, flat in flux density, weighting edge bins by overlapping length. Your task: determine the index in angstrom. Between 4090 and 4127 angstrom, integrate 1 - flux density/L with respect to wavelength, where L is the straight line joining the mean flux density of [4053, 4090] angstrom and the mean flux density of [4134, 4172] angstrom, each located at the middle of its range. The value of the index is 3.7 angstrom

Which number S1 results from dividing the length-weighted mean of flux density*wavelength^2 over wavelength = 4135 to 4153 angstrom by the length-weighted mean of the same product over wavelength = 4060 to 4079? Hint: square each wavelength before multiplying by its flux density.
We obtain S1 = 1.08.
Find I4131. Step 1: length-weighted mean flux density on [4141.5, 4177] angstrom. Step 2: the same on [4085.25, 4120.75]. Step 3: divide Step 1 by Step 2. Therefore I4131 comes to 1.13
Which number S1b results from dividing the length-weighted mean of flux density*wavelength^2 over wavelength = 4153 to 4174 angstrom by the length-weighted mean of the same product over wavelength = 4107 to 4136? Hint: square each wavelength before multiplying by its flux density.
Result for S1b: 1.05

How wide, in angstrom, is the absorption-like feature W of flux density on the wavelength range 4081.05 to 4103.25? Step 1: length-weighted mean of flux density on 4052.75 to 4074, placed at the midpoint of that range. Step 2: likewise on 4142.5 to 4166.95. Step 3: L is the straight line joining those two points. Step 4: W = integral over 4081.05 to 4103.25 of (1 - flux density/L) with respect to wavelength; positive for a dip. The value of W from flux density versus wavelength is 2.4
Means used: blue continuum 9.83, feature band 8.76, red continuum 9.8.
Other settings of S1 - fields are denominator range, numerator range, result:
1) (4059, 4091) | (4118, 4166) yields 1.05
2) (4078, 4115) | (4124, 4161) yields 1.16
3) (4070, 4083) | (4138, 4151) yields 1.09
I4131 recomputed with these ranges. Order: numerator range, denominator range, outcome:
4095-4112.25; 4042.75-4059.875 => 0.78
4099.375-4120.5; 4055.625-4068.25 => 0.85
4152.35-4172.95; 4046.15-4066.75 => 0.96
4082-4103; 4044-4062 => 0.87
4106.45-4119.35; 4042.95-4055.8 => 0.89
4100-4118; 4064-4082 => 0.87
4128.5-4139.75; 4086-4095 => 1.02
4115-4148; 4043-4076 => 0.99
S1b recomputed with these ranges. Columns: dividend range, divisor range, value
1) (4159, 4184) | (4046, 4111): 1.08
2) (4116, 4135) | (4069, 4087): 1.02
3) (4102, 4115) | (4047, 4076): 0.86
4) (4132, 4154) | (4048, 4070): 1.02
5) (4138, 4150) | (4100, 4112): 1.29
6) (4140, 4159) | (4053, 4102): 1.10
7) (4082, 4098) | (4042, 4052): 0.94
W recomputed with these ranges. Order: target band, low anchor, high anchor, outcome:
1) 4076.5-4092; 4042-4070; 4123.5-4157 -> 0.5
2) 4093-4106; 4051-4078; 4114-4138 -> 2.6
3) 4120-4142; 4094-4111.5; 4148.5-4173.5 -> -2.8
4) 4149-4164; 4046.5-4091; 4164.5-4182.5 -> -0.6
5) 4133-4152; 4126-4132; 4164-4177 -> -0.2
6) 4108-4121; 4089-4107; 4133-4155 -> -0.3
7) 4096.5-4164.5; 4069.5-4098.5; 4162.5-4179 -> 1.1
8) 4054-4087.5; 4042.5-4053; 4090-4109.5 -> -1.9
